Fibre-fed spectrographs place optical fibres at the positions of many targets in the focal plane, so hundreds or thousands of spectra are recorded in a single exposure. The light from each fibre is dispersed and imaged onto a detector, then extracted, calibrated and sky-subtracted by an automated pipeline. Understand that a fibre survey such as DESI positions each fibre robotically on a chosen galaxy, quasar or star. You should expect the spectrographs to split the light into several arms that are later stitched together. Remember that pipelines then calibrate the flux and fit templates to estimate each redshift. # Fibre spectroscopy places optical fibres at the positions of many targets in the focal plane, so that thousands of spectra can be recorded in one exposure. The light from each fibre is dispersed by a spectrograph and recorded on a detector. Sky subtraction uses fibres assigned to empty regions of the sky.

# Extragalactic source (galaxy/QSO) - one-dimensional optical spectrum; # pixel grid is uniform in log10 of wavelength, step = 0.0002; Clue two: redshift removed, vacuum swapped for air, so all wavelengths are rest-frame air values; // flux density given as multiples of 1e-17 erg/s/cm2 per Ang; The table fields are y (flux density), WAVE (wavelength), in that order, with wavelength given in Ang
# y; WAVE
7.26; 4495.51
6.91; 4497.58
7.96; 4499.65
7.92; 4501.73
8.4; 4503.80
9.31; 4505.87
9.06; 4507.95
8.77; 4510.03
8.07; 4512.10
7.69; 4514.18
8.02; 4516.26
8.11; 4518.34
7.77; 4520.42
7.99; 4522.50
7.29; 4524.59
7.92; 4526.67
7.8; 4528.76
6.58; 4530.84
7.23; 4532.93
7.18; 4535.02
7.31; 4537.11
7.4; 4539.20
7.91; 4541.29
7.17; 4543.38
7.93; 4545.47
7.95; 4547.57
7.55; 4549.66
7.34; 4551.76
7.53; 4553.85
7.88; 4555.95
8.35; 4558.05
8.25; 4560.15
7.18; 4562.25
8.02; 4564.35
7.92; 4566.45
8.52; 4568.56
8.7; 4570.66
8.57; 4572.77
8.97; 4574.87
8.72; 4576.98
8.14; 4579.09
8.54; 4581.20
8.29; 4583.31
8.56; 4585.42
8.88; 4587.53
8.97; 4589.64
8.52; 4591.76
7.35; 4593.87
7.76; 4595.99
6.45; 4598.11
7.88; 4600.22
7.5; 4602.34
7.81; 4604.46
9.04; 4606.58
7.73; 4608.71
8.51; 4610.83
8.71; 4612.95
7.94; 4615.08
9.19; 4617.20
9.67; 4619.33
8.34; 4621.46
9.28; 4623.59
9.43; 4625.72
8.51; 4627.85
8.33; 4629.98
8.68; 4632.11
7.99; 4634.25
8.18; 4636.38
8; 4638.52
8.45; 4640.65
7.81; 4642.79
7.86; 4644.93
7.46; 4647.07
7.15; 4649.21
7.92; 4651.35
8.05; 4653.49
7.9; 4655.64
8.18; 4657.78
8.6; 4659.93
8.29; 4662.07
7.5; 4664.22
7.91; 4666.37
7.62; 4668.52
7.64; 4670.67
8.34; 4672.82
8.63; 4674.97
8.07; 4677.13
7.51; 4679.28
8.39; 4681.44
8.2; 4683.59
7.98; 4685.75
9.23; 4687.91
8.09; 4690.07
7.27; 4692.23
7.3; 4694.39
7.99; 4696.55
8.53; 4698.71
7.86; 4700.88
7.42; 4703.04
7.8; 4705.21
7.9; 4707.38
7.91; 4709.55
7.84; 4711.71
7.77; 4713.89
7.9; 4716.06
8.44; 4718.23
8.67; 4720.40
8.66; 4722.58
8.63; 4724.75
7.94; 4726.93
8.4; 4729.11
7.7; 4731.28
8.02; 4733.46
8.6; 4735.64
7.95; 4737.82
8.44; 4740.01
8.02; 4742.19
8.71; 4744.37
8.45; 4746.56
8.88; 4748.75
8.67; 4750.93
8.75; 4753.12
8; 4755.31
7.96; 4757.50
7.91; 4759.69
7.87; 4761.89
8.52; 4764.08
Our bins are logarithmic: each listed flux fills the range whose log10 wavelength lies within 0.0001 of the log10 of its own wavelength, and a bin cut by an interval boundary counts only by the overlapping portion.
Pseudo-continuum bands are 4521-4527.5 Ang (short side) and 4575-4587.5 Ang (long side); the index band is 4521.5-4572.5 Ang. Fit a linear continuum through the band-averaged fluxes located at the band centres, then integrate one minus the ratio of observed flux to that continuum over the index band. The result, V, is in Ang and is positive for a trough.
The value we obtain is 2.1 Ang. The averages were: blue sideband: 7.73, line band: 7.72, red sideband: 8.52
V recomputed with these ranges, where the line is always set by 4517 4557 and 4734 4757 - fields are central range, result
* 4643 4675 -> 0.64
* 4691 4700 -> 0.48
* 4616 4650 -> -1.88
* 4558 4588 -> -2.50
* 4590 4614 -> -0.38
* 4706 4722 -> 0.42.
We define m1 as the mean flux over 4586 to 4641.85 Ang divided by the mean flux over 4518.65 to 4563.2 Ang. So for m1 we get 1.10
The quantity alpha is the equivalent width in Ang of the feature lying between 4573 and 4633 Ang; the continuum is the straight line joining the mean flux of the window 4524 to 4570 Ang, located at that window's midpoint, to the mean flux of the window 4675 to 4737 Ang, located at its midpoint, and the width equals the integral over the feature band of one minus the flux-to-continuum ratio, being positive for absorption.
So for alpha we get -4.7 Ang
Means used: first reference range 7.66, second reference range 8.08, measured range 8.42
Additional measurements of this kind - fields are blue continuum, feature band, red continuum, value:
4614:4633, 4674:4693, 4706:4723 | 0.4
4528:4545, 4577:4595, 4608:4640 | -0.9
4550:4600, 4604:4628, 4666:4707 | -1.9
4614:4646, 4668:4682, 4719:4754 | 0.7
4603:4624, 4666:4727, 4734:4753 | 3.3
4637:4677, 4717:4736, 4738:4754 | 0.2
